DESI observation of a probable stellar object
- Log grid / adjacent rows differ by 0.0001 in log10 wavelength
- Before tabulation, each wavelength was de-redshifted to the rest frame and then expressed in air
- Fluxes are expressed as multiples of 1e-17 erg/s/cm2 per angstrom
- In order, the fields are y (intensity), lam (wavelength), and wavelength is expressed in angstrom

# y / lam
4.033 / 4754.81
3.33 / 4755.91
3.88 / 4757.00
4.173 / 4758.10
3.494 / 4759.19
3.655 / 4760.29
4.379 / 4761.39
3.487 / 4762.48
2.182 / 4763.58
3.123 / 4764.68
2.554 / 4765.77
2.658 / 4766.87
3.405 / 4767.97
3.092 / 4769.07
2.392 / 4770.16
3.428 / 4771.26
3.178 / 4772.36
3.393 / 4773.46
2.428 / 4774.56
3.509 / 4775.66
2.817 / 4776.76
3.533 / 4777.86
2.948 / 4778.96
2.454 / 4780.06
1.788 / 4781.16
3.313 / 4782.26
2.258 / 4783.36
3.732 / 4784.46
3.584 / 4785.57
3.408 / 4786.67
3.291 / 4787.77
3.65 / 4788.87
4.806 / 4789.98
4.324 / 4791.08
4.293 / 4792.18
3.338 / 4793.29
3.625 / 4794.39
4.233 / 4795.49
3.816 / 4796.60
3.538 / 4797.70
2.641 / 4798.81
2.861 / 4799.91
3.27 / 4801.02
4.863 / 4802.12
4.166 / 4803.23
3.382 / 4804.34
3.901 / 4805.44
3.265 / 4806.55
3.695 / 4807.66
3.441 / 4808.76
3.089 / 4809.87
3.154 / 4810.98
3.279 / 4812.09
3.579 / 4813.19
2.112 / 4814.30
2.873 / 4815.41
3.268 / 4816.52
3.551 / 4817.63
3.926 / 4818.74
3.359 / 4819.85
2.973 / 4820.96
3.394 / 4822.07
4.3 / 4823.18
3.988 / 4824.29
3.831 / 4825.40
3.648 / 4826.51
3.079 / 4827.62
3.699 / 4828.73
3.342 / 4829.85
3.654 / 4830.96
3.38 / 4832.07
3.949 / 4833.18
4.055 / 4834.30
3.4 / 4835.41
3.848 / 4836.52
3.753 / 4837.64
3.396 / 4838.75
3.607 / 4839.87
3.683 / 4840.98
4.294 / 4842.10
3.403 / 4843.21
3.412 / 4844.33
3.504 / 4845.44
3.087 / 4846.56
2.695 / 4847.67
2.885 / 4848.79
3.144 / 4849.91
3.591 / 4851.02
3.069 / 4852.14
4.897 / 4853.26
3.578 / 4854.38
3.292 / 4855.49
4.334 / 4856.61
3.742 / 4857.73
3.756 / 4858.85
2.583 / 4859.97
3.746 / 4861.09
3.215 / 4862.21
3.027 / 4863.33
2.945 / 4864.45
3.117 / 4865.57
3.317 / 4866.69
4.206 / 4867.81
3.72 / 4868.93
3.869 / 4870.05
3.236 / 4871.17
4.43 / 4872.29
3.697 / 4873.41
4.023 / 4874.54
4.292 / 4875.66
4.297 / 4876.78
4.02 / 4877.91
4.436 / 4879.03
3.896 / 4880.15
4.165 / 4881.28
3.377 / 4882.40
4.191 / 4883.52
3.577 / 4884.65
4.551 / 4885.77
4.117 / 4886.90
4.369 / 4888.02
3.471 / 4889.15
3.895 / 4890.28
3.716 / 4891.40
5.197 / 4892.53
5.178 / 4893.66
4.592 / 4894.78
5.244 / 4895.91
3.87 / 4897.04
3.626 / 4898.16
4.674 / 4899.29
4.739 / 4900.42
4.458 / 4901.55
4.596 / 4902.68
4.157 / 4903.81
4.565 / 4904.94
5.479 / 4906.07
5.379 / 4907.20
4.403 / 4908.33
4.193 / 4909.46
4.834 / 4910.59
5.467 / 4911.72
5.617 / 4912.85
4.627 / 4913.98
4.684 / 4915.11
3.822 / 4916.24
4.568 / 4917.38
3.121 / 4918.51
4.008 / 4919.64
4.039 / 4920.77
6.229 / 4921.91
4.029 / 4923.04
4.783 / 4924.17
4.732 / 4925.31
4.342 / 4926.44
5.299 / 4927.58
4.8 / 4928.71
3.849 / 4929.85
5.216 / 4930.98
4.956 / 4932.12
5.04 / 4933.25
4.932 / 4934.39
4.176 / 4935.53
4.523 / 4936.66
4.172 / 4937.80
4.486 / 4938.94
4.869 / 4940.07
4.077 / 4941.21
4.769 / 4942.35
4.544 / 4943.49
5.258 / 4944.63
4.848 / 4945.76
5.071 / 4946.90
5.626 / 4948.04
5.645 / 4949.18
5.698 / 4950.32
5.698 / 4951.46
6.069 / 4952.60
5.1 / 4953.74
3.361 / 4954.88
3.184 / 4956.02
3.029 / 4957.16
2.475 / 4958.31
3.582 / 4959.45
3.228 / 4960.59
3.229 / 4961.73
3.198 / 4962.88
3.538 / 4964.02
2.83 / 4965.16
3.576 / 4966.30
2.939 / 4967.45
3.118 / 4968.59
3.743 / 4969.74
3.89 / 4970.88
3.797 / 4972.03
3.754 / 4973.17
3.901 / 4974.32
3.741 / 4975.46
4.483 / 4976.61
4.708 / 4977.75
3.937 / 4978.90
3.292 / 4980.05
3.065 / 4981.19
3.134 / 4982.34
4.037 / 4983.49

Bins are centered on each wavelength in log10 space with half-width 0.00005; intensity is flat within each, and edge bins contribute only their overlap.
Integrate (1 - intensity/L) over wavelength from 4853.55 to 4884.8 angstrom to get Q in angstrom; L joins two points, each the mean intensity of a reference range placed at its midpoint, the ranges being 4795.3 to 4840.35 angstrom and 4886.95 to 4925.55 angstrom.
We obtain 2.90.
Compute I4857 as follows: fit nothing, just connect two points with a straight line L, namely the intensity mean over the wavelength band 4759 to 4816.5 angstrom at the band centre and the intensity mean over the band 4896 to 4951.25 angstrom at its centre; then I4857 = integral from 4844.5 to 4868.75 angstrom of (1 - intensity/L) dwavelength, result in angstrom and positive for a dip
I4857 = 3.61 angstrom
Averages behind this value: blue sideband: 3.32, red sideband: 4.7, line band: 3.42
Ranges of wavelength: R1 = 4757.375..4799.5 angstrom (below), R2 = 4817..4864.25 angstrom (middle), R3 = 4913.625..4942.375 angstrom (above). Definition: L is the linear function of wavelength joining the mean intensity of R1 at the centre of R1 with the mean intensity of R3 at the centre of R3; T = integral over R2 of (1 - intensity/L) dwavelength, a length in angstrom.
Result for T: 3.4 angstrom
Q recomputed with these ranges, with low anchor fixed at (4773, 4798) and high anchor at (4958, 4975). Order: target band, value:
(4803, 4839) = -1.12 angstrom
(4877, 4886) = -1.64 angstrom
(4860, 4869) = 0.14 angstrom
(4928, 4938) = -3.69 angstrom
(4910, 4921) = -3.53 angstrom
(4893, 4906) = -4.43 angstrom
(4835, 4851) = -0.21 angstrom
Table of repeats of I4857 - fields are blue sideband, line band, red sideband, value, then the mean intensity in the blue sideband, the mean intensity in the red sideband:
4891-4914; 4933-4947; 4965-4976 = -2.01 angstrom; 4.7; 3.55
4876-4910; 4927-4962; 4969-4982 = -4.59 angstrom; 4.35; 3.82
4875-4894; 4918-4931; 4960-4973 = -2.56 angstrom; 4.15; 3.38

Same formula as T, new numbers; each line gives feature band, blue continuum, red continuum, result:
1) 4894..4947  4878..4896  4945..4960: -2.78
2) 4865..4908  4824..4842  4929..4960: -0.93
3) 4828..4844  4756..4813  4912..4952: 0.80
